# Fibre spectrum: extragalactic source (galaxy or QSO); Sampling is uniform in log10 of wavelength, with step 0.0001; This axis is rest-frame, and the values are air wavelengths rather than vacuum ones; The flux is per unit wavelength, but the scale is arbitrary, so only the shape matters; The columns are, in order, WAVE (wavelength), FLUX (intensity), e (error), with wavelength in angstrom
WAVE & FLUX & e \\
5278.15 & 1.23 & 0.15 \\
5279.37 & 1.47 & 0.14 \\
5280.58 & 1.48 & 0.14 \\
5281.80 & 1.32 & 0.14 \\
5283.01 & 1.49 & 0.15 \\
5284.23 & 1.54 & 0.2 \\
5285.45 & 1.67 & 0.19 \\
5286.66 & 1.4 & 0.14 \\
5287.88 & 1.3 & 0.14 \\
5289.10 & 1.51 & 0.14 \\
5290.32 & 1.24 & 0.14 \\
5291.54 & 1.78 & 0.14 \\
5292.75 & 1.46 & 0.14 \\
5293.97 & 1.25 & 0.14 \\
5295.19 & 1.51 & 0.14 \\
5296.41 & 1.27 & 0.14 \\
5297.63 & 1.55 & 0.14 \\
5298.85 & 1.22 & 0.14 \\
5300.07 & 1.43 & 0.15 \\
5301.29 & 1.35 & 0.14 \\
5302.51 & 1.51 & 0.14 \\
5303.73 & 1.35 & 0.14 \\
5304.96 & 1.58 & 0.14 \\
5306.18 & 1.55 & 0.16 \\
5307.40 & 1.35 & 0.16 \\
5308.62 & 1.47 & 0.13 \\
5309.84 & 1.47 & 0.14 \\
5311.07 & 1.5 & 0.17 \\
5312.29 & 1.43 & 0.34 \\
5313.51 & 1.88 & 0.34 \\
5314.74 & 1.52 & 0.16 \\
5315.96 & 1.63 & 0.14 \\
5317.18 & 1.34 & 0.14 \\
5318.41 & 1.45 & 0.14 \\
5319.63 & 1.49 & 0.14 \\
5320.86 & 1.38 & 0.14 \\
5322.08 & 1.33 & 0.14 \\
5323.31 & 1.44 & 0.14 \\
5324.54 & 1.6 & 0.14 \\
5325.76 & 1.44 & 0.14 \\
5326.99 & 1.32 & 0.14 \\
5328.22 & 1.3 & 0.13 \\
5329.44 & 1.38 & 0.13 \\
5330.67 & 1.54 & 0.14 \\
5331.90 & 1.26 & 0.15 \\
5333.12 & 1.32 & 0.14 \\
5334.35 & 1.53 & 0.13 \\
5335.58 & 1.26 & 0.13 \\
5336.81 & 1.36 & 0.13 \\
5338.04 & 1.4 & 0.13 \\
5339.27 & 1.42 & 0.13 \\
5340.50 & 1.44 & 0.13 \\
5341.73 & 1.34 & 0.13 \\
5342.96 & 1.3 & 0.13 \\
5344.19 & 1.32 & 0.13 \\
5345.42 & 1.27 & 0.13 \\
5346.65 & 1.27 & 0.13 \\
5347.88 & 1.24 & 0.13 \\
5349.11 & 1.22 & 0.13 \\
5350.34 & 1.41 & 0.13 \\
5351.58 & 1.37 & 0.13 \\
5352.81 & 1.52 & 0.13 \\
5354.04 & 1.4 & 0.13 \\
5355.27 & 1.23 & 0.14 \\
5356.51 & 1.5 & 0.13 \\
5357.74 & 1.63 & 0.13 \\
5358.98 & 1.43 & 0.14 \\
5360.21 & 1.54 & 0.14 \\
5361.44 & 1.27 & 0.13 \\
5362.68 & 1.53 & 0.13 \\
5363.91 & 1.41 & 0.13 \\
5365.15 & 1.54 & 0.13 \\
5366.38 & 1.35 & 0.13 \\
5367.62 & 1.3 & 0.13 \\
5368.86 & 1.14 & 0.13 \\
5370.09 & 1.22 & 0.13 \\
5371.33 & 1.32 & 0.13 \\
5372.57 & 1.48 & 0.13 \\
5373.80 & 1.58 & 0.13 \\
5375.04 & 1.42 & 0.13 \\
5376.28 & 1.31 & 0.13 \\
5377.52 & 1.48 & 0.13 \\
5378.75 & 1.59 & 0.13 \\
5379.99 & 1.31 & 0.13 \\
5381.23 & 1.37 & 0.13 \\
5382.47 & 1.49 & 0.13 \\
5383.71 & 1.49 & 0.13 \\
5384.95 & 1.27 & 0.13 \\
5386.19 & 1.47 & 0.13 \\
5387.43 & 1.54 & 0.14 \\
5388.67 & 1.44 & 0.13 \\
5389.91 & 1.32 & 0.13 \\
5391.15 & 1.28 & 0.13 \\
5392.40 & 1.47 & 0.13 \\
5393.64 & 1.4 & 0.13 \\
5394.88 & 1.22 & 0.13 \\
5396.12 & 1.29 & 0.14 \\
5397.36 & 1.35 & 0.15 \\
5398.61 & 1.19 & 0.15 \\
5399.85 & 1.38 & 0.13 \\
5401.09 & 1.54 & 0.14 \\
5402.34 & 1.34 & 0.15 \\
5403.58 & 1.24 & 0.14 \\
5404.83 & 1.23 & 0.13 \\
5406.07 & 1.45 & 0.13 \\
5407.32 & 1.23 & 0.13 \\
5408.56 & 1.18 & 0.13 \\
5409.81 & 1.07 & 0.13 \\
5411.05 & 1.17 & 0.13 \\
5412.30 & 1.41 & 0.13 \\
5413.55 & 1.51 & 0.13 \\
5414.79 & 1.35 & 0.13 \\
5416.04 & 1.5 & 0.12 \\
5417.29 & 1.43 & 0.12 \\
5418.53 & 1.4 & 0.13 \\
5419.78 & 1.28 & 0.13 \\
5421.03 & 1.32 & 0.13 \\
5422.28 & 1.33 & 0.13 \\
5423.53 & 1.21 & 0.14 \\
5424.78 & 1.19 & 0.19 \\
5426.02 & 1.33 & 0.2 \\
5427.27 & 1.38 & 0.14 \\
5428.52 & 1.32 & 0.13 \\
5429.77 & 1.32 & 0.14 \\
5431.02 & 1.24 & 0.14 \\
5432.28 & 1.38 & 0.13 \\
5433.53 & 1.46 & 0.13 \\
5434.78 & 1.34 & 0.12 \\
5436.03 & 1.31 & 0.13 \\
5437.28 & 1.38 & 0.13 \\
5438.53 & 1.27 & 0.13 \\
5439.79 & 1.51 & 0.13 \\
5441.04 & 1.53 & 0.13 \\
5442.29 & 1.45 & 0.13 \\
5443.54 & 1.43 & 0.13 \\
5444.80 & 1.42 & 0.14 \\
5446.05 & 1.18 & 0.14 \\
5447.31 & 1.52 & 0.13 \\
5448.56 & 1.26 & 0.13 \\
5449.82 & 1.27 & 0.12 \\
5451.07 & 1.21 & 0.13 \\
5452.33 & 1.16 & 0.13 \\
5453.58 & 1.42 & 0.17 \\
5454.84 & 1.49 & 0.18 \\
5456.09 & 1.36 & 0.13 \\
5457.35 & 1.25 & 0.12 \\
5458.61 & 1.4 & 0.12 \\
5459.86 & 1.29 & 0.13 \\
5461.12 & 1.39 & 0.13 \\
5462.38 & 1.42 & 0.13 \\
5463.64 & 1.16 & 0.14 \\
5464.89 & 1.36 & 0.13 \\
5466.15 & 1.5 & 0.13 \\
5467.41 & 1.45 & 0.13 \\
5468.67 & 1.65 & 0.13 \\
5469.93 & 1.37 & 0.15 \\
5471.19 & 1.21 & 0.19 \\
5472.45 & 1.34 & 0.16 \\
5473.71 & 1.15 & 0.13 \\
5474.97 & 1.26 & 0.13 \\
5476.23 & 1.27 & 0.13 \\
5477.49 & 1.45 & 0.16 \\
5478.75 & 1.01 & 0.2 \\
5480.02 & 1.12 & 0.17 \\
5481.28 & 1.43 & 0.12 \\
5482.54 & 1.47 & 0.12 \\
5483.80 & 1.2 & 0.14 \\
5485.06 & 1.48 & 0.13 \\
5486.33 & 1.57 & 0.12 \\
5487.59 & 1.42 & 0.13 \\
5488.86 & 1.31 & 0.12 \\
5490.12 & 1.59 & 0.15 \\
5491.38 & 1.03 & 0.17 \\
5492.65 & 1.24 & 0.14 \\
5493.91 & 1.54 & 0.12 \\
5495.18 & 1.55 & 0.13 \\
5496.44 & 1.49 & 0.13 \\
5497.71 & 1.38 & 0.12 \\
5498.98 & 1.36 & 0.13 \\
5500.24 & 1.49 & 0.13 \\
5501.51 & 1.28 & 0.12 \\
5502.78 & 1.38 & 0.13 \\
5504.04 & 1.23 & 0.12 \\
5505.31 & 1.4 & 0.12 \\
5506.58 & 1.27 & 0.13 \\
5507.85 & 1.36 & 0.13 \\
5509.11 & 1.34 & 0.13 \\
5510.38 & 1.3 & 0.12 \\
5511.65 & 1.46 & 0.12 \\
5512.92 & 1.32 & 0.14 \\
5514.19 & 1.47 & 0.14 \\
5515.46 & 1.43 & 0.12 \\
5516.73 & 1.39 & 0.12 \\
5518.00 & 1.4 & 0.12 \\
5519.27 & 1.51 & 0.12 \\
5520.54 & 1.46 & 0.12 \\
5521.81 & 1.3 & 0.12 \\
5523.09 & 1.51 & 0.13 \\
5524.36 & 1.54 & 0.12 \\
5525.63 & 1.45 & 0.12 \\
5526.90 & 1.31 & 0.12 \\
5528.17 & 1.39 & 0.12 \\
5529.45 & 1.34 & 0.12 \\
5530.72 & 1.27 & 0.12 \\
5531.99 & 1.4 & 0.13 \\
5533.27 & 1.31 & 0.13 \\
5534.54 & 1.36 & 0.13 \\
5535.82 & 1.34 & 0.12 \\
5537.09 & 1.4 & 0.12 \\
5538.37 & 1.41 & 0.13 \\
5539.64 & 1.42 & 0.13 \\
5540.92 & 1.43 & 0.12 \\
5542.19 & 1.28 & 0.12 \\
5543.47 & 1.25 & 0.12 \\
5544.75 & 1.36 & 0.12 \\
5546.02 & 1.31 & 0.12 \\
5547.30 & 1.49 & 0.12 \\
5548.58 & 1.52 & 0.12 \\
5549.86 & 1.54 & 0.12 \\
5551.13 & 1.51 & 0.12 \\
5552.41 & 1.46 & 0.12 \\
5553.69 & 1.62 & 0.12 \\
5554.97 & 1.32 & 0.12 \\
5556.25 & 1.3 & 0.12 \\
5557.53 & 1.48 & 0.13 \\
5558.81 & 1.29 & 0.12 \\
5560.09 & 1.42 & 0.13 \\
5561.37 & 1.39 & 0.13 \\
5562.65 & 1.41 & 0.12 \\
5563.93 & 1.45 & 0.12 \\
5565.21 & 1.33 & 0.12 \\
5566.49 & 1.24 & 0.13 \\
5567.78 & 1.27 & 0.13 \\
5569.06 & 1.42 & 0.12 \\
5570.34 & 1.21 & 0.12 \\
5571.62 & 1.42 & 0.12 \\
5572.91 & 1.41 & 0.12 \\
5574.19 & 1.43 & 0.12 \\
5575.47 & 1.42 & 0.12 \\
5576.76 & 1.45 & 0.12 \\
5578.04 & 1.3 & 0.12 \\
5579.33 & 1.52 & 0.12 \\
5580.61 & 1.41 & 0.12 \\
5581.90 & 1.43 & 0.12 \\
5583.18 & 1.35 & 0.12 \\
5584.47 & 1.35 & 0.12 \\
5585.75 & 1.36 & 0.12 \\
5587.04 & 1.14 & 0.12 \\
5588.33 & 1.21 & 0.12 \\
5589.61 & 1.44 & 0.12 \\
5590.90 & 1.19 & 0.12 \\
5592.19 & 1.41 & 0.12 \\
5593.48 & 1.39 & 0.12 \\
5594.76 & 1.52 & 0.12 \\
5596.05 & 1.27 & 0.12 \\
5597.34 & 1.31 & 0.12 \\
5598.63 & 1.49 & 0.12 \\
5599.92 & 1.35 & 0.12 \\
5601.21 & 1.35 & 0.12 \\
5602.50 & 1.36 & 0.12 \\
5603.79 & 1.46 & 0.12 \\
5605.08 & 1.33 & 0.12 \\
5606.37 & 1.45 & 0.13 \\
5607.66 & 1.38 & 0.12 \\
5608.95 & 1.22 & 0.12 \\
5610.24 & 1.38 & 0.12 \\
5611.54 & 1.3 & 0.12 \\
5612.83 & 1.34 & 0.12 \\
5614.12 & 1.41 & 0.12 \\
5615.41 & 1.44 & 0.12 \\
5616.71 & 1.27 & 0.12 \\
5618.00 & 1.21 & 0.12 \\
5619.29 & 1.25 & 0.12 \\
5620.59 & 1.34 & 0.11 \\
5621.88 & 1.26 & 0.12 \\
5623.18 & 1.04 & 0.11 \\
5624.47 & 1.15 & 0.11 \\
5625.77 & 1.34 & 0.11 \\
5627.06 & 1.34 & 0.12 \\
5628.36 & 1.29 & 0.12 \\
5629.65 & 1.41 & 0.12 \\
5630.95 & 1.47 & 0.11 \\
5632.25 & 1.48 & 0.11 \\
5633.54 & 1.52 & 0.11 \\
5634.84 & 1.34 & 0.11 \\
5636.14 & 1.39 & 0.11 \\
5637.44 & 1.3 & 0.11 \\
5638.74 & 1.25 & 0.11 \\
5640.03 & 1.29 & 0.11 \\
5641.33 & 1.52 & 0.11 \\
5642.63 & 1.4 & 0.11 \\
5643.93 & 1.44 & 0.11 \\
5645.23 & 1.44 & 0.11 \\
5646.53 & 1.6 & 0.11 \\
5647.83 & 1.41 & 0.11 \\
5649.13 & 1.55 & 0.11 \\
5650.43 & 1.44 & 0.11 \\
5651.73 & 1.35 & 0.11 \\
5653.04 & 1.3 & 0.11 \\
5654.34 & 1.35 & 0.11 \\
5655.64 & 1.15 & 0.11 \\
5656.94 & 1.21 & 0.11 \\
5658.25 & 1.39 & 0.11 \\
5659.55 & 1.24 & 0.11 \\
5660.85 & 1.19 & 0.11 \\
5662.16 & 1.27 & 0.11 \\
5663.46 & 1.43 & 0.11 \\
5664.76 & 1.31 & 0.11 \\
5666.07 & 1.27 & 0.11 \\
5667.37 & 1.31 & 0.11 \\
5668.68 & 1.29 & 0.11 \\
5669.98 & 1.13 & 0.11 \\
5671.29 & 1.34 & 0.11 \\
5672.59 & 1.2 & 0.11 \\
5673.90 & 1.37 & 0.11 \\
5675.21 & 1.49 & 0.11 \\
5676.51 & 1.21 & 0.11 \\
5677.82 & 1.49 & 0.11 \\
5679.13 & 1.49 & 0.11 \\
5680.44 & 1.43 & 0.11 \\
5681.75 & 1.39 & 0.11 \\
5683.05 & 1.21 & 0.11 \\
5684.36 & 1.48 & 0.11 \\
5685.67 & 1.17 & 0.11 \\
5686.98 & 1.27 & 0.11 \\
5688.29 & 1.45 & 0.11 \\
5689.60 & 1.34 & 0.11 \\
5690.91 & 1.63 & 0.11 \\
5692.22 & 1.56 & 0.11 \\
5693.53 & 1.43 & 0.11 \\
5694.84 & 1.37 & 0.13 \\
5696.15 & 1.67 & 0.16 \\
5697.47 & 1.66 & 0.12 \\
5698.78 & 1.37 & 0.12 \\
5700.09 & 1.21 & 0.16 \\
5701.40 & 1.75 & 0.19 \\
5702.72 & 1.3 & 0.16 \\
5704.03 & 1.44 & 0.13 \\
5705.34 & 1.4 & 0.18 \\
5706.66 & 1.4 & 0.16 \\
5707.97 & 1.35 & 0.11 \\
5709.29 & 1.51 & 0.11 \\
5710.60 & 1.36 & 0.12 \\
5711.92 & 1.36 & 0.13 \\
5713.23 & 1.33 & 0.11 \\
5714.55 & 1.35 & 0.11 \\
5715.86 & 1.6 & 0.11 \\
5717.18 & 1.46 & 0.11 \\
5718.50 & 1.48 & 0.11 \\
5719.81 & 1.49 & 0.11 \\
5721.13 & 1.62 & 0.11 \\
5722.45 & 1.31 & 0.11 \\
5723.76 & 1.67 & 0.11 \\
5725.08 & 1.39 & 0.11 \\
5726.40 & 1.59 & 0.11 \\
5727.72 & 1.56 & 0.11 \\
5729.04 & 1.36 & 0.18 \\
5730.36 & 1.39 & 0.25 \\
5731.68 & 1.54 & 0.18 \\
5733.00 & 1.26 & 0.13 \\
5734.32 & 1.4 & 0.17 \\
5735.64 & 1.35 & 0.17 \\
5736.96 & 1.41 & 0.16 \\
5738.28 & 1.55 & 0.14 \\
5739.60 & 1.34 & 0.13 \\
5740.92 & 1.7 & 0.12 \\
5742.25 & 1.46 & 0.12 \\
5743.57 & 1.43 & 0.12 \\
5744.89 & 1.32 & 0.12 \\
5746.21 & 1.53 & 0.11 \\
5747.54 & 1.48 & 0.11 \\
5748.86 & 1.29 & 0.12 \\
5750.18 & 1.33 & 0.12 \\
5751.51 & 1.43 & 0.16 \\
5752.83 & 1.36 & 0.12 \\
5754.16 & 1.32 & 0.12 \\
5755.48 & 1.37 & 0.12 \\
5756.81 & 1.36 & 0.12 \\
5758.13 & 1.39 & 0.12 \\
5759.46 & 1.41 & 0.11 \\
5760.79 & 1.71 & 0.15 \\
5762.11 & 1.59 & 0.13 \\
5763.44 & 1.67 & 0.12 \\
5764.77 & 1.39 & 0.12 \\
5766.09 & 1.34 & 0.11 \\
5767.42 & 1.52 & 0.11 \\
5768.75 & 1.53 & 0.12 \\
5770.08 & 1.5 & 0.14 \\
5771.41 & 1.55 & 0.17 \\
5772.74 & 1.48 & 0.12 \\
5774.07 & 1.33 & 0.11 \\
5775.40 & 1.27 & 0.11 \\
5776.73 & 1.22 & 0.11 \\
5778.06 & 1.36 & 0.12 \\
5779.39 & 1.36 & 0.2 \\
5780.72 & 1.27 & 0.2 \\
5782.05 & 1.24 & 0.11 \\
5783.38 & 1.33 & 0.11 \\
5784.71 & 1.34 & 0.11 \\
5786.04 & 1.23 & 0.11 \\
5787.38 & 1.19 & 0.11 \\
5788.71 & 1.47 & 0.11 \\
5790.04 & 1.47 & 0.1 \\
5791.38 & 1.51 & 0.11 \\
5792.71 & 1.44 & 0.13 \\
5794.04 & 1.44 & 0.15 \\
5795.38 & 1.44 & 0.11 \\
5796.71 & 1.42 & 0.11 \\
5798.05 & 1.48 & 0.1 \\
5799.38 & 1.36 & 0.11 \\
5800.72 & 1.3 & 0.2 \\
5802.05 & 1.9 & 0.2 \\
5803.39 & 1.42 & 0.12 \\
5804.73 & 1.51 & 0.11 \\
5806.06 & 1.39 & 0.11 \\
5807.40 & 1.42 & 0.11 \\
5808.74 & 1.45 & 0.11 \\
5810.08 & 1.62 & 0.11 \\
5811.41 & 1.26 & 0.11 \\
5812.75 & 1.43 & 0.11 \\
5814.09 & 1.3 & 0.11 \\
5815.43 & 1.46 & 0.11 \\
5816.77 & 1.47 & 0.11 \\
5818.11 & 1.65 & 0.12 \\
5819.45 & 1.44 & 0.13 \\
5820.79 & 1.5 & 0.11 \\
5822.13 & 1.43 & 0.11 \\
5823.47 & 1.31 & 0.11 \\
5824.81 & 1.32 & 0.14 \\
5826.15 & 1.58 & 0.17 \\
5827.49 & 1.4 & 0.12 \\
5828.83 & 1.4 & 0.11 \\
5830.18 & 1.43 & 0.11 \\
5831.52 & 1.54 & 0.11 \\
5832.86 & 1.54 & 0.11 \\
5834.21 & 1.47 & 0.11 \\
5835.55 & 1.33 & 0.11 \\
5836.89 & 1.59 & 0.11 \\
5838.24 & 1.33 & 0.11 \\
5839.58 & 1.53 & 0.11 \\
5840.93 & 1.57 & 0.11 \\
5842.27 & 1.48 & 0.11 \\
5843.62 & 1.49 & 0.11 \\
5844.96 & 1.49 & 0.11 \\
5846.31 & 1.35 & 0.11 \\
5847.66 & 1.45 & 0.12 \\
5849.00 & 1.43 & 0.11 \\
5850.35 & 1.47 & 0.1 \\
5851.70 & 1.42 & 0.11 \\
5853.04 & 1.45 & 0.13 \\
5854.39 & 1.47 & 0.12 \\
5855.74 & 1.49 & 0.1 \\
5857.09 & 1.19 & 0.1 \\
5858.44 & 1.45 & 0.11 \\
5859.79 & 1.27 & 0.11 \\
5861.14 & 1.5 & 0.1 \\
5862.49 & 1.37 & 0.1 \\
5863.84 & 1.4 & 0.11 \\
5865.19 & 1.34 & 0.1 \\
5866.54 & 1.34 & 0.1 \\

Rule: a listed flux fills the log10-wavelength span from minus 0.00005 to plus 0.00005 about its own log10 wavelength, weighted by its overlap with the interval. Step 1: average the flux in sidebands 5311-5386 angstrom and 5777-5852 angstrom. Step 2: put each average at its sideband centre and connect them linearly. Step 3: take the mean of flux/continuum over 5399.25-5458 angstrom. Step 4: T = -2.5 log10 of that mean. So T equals 0.06 mag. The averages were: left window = 1.41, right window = 1.43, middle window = 1.34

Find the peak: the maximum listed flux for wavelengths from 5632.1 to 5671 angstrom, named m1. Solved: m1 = 1.6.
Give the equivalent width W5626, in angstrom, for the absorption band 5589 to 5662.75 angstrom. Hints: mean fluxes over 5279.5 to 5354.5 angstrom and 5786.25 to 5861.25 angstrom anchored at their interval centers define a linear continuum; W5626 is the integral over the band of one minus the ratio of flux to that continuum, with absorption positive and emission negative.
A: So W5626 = 4.3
